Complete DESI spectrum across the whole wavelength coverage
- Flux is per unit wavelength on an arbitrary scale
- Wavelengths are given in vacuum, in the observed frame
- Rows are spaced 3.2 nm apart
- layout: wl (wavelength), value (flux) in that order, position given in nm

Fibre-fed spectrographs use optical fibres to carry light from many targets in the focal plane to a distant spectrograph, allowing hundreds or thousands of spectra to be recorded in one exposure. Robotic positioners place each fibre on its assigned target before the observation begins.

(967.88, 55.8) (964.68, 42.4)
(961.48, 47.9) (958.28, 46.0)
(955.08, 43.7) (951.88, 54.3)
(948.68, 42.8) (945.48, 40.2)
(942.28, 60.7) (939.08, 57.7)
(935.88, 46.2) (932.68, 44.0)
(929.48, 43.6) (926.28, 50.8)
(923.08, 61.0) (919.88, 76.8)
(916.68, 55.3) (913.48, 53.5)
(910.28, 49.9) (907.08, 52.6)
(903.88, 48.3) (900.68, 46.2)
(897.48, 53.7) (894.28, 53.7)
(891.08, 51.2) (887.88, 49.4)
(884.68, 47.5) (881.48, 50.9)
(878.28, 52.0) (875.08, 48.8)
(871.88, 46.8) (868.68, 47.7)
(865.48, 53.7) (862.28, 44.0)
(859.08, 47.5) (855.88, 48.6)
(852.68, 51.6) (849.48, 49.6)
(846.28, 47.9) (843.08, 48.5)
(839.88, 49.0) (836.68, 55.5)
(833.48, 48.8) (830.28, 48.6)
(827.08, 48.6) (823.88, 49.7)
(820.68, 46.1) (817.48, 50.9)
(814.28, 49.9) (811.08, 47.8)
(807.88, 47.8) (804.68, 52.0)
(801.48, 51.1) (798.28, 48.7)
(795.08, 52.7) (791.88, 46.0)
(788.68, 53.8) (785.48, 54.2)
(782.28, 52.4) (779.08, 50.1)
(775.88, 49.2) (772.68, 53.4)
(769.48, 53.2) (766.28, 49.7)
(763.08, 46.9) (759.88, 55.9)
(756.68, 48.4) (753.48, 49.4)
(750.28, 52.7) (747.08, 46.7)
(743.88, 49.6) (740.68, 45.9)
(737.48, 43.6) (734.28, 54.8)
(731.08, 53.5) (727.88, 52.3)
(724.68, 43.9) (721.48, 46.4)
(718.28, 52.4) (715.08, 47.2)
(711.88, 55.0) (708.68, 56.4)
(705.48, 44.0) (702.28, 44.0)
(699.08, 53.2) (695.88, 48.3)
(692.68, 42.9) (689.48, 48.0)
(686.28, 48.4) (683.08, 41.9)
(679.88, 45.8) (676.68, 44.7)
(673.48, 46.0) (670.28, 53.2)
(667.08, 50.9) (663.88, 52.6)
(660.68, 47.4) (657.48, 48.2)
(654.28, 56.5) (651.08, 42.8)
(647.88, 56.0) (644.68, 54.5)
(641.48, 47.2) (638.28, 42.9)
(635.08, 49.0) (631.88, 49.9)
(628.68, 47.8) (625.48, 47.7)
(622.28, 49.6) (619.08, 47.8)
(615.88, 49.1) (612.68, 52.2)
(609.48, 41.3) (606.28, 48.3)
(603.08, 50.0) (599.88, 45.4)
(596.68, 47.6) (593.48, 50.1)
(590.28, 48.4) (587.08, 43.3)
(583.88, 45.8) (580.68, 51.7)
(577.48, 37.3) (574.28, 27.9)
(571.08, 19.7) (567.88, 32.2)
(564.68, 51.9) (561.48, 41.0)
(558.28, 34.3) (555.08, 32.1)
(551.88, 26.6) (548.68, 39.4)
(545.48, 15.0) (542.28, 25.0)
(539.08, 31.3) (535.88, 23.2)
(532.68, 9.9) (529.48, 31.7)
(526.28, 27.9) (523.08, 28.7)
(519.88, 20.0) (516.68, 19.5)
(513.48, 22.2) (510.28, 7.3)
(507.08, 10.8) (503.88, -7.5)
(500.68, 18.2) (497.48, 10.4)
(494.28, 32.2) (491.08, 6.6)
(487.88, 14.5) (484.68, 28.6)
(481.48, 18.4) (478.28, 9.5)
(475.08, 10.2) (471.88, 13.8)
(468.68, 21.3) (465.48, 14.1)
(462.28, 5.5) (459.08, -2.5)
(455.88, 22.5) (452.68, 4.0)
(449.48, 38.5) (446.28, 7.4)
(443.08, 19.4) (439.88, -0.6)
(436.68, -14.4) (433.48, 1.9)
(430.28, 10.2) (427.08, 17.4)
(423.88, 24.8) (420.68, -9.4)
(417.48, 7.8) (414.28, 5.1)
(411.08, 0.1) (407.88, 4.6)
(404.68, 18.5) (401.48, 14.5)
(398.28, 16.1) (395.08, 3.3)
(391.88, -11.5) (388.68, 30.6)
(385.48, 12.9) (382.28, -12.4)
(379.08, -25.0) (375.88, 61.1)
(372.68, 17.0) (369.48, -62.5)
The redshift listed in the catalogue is 0.401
